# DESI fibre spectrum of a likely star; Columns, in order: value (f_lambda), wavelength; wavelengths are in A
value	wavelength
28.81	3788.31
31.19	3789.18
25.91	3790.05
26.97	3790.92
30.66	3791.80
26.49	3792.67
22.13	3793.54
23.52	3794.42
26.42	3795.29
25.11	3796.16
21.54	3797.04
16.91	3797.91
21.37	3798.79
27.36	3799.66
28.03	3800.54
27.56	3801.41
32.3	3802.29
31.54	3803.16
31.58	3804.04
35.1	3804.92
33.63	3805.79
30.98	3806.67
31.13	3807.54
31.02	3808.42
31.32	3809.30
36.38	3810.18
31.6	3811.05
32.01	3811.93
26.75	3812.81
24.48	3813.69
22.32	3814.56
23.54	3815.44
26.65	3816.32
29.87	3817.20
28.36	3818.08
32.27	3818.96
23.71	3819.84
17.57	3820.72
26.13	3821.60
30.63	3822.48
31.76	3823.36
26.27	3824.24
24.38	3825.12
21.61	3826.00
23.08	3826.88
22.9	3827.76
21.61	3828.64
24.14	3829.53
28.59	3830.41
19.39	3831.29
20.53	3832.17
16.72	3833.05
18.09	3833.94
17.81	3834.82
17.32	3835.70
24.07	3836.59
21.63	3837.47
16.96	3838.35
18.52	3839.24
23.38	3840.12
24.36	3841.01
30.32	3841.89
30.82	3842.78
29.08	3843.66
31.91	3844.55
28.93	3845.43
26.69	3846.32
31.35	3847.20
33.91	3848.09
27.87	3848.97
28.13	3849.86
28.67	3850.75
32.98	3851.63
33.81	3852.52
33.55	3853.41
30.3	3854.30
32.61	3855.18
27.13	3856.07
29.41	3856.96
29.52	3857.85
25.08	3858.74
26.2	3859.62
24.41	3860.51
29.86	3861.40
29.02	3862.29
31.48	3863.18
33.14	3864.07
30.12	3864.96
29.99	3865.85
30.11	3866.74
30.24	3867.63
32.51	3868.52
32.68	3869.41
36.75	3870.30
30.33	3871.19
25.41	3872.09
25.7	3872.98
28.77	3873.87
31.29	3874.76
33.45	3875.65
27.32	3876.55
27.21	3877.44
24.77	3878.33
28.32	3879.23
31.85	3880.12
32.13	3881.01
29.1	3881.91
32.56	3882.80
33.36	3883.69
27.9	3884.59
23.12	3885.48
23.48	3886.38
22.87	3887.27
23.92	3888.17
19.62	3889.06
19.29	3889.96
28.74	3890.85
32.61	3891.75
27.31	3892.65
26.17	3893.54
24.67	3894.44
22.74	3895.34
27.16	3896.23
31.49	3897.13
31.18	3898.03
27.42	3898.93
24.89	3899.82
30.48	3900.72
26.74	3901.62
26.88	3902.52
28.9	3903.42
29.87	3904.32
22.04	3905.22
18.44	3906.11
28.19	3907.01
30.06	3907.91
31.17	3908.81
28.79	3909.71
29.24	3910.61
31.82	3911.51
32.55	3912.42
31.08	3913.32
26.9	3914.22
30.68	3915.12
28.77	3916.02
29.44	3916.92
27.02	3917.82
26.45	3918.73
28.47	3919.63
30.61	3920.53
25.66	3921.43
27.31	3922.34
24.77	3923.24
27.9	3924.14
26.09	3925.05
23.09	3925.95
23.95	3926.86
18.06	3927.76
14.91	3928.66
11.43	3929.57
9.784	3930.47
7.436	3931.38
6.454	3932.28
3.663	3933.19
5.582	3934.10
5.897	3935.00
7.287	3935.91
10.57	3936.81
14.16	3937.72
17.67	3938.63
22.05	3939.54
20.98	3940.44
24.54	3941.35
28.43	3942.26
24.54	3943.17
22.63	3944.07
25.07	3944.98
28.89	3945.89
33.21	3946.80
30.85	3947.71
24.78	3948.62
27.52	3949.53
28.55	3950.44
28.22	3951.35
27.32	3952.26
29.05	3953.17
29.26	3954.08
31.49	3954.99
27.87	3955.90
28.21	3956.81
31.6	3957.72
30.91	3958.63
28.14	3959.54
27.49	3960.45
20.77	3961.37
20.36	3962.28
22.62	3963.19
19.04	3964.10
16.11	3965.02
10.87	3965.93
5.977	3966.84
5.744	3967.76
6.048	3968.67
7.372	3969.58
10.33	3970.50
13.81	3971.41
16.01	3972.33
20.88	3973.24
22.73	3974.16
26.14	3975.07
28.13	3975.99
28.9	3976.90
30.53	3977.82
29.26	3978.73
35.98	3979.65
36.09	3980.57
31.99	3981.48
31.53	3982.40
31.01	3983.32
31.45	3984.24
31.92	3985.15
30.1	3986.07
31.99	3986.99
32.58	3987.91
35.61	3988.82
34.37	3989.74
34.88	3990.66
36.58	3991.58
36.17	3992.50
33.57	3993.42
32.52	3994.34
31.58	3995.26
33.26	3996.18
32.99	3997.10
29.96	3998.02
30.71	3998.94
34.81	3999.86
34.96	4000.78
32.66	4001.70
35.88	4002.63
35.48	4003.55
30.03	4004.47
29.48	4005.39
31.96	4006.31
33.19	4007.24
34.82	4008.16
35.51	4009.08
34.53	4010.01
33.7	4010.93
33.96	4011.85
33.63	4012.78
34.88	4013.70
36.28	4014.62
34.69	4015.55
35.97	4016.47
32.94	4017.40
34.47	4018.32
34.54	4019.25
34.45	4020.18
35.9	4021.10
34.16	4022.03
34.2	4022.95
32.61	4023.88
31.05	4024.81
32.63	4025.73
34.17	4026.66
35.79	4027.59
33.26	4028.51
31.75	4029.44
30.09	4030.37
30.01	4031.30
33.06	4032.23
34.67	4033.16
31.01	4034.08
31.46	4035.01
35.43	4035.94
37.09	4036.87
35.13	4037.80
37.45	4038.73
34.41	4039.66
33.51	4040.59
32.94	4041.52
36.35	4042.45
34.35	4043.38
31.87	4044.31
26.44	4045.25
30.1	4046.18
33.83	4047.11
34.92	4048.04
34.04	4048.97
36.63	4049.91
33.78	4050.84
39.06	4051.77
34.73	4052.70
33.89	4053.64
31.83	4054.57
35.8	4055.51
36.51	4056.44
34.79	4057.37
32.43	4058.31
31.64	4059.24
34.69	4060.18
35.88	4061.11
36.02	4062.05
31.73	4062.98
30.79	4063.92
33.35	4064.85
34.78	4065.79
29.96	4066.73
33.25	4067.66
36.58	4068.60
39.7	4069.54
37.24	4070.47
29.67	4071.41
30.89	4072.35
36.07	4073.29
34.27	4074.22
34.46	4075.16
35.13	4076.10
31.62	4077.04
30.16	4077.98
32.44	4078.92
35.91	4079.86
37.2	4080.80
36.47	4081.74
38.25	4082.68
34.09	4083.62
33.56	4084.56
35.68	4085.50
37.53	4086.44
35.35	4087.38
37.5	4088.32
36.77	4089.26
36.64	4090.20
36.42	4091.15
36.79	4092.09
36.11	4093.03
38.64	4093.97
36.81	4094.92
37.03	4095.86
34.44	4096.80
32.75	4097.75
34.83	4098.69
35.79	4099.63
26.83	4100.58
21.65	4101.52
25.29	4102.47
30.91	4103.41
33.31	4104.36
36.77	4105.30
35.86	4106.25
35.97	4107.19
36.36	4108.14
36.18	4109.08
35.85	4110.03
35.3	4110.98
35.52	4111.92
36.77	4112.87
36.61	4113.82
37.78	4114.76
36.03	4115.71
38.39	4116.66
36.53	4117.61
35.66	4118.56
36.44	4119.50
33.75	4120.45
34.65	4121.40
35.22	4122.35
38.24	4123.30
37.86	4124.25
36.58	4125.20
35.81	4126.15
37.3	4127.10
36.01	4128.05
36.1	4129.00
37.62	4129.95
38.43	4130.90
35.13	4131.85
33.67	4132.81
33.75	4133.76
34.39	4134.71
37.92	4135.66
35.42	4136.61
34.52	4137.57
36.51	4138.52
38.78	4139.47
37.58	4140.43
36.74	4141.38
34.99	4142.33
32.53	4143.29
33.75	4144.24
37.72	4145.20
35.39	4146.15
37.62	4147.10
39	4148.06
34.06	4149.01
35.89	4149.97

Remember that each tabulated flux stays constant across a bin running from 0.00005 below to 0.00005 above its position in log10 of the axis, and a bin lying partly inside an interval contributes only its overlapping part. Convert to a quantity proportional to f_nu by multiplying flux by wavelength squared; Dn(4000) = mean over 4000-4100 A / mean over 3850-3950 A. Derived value 1.43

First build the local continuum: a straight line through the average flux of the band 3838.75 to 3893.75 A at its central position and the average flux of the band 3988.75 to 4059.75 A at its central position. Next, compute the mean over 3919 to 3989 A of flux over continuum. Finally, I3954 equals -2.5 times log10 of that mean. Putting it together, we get 0.356 mag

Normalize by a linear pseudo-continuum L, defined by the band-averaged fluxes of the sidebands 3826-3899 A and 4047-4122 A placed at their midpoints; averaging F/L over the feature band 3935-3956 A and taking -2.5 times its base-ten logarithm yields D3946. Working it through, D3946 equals 0.24 mag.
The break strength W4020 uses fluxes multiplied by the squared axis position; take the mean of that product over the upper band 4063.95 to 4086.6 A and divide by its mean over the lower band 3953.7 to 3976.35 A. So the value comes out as 1.8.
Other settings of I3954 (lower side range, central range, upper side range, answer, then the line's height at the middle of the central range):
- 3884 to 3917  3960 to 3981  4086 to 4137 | 0.44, 29.9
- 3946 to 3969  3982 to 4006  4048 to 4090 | -0.20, 27.4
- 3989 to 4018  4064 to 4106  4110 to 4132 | 0.04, 35.6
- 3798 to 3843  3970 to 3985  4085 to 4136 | 0.17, 31.1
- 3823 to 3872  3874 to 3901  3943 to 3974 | -0.09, 25.4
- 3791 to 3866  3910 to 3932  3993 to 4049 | 0.22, 30.1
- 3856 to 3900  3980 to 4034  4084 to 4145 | -0.04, 32.2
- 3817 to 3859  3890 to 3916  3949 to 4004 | -0.05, 26.7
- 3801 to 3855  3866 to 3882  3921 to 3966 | -0.20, 25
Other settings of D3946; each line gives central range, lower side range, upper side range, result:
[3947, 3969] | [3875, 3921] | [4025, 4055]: 0.27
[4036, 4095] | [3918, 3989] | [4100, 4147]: -0.12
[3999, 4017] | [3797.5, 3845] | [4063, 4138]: -0.06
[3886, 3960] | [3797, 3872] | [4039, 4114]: 0.22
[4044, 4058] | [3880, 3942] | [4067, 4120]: -0.05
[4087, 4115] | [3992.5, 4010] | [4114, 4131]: 0.04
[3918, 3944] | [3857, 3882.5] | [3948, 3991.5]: 0.41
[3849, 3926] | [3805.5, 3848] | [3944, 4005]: -0.08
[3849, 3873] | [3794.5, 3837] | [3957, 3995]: -0.16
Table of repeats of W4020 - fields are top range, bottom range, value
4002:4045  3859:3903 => 1.28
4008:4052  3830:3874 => 1.35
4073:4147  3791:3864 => 1.51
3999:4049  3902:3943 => 1.59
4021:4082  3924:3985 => 1.63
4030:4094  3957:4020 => 1.24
